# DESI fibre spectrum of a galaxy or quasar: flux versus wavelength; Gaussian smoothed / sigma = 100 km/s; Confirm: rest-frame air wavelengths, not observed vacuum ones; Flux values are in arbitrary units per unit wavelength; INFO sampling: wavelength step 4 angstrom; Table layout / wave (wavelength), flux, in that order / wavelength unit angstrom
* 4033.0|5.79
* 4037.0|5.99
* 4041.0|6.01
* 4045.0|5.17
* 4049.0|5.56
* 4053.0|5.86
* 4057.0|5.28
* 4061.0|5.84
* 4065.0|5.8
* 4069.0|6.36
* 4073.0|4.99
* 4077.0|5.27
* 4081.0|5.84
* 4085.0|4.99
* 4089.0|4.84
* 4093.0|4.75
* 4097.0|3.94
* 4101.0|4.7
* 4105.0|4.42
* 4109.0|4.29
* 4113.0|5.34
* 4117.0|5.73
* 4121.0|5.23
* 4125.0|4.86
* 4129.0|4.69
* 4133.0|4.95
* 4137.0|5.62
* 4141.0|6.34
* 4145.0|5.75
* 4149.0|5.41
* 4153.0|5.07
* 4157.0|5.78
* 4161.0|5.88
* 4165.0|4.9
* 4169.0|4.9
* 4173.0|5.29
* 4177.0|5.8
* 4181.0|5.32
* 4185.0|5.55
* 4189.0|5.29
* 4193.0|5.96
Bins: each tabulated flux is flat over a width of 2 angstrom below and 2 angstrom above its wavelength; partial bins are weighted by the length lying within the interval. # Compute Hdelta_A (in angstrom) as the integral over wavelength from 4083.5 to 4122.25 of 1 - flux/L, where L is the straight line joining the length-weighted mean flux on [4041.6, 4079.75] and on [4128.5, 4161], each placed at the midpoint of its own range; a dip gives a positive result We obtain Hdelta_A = 5.2 angstrom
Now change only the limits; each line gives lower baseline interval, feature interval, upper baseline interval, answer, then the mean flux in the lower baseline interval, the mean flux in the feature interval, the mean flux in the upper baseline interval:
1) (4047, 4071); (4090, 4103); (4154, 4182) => 2.67 angstrom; 5.78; 4.49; 5.4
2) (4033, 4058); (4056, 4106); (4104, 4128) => 1.59 angstrom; 5.67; 5.17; 4.99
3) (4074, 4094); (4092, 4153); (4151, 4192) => 2.17 angstrom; 5.15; 5.07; 5.39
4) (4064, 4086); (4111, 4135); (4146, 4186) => 1.48 angstrom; 5.55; 5.13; 5.4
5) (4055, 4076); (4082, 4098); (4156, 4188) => 2.40 angstrom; 5.64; 4.75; 5.41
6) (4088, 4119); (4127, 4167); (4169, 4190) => -2.46 angstrom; 4.75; 5.44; 5.41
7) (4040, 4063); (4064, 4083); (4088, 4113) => -1.91 angstrom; 5.6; 5.64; 4.54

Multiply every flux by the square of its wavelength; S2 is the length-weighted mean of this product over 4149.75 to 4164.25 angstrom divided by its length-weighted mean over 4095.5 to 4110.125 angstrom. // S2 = 1.30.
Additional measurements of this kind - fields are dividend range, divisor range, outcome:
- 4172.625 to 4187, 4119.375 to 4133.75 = 1.15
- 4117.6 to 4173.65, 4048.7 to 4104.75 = 1.05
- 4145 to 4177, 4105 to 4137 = 1.09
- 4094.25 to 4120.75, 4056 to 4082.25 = 0.86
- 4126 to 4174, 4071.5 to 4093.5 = 1.08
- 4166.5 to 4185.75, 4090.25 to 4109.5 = 1.25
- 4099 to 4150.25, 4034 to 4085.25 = 0.95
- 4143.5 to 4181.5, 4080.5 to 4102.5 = 1.17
